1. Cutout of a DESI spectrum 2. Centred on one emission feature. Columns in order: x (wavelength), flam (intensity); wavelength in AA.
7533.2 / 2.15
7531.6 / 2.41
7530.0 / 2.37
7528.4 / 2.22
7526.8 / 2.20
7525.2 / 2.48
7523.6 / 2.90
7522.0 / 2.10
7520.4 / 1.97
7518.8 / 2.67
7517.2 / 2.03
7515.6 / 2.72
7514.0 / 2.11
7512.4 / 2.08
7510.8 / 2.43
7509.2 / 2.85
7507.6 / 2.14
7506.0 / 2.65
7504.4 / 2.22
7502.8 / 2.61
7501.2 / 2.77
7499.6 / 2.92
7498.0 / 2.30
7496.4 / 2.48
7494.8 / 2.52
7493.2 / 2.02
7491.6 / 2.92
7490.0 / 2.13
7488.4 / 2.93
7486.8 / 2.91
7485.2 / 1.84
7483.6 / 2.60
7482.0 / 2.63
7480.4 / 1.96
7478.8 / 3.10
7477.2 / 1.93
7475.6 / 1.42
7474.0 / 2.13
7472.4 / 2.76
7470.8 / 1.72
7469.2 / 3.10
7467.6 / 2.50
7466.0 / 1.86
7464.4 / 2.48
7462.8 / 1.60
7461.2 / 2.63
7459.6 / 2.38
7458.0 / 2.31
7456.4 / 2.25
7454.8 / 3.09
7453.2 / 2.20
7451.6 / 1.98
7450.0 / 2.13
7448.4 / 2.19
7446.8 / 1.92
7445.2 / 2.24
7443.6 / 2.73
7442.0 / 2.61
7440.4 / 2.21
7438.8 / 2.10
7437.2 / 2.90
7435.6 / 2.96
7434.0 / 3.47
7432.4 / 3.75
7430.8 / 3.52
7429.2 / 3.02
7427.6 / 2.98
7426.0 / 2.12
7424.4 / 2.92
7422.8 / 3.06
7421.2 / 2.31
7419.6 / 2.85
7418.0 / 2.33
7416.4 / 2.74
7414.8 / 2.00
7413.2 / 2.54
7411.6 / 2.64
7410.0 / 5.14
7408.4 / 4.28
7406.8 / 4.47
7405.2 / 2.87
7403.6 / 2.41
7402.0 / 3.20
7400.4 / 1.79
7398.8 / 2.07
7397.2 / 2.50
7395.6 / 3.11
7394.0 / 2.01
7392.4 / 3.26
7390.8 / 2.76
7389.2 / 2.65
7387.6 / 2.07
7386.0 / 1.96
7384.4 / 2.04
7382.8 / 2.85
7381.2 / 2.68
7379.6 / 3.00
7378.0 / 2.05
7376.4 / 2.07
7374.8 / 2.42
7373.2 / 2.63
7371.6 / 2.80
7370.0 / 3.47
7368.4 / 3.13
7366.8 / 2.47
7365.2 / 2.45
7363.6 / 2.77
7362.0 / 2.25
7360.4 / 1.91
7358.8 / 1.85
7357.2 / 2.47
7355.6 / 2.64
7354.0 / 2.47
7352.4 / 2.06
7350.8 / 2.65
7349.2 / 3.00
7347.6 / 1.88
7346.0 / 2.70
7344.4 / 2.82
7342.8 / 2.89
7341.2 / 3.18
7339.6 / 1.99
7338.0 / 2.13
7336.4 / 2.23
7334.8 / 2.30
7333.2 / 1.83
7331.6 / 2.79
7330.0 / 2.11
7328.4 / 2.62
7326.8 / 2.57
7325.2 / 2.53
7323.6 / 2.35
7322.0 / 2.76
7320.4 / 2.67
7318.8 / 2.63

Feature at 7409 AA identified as H-alpha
